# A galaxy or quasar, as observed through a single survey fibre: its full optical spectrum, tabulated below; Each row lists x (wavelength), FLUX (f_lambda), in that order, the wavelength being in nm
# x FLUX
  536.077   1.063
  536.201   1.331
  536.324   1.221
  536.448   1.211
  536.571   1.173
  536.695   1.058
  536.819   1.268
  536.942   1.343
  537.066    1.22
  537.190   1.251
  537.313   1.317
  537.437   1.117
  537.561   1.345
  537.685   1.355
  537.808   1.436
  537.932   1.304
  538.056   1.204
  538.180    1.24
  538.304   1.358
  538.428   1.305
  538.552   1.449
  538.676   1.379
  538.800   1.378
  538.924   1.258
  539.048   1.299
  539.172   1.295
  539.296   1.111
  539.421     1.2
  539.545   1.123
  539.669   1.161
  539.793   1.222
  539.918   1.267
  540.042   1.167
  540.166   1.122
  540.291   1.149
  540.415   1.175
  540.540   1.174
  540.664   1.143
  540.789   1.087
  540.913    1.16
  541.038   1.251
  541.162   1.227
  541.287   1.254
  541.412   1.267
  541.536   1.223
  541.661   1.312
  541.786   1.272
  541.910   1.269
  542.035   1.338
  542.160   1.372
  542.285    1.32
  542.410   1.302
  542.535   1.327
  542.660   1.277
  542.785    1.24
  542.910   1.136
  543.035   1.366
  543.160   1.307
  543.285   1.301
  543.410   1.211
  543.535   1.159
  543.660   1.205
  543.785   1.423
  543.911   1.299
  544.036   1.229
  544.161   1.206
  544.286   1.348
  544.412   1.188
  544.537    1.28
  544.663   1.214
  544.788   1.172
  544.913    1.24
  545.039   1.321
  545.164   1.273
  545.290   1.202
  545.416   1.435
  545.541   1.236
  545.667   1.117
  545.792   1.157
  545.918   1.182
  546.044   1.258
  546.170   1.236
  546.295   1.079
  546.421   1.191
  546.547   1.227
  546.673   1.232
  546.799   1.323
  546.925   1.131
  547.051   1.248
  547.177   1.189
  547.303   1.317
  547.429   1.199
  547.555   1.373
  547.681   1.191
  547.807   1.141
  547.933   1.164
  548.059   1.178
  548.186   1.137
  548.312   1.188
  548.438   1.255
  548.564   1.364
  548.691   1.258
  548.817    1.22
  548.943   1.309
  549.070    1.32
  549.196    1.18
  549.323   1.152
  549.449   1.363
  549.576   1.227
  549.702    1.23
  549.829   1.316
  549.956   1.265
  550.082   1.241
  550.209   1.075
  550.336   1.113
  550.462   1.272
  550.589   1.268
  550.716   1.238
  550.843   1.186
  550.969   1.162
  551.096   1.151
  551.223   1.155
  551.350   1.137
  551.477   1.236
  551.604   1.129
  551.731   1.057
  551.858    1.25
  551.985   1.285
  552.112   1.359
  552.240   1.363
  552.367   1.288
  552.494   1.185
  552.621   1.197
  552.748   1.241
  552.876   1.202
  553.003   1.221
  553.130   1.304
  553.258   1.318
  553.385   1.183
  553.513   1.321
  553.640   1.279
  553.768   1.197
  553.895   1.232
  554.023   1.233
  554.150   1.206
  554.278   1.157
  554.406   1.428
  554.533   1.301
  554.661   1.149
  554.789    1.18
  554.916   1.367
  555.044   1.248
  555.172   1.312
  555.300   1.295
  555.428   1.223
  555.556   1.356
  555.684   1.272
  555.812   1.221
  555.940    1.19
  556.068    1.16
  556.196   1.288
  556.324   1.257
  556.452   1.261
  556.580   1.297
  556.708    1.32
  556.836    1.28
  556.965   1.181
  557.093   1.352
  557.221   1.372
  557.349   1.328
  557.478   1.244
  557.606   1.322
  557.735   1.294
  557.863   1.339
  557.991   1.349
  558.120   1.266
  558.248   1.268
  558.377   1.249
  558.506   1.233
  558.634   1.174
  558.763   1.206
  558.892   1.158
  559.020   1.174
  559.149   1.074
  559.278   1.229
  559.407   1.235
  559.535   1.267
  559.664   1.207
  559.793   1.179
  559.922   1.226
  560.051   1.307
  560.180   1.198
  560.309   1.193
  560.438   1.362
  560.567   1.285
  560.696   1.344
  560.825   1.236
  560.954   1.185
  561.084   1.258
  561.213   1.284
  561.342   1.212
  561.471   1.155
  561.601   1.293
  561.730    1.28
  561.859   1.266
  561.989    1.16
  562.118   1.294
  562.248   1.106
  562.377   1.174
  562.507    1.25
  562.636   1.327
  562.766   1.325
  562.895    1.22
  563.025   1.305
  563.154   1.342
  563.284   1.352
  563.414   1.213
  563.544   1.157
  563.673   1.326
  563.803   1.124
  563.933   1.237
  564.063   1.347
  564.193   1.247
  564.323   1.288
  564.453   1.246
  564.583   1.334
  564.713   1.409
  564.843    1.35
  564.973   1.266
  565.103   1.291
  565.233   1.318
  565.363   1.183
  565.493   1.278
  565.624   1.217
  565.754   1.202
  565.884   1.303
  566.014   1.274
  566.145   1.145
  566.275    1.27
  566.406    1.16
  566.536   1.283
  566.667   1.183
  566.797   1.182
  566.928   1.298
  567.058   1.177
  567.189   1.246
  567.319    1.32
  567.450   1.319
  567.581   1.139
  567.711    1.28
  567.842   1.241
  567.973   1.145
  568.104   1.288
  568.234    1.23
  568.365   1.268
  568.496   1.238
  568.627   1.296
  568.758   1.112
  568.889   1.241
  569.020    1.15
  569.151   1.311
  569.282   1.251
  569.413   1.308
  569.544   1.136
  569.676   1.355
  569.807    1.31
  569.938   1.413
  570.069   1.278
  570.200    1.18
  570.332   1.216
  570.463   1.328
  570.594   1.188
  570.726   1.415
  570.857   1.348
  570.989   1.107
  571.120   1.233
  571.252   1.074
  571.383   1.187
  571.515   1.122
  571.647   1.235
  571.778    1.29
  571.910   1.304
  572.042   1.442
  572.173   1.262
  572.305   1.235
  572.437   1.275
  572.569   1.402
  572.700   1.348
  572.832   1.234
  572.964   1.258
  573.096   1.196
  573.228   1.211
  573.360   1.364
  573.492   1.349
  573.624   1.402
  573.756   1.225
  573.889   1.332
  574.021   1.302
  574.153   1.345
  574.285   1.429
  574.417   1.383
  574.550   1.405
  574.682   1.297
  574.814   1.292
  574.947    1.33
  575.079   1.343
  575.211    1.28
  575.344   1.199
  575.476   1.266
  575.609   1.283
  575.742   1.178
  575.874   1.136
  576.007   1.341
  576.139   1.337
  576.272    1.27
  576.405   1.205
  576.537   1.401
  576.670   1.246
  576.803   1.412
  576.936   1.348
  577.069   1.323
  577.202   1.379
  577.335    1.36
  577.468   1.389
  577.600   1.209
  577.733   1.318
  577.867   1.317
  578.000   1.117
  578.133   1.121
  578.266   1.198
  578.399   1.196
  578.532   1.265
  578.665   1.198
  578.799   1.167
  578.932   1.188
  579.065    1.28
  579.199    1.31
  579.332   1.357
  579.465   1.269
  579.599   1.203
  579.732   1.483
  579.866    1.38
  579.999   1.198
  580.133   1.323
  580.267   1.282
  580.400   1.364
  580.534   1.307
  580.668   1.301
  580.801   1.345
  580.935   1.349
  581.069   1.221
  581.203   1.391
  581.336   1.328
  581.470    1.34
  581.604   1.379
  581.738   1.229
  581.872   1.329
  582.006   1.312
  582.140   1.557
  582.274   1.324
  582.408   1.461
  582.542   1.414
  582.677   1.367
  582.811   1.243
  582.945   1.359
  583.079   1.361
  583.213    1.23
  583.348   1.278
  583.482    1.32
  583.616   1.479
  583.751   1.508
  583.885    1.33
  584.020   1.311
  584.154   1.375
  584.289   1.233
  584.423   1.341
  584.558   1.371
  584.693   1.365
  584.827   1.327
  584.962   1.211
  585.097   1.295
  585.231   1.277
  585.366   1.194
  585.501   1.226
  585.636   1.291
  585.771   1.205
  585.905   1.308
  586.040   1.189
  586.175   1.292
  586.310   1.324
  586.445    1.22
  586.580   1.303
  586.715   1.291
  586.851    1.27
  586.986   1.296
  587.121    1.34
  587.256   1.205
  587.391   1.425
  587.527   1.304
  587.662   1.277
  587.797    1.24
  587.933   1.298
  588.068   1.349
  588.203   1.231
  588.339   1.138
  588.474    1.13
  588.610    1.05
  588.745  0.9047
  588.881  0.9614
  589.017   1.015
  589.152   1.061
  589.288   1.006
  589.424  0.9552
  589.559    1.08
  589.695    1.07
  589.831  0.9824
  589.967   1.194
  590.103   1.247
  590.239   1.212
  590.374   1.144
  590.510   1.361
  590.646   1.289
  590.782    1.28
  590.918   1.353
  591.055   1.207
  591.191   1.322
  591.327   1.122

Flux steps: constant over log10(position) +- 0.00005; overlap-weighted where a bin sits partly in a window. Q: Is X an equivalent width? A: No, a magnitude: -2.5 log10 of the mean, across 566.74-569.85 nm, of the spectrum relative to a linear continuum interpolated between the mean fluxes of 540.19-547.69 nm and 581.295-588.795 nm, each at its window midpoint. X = 0.03 mag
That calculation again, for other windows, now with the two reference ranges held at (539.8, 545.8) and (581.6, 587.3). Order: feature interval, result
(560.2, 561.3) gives 0.01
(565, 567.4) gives 0.04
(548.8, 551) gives 0.02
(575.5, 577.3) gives 0.00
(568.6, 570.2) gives 0.03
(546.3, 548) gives 0.03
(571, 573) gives 0.03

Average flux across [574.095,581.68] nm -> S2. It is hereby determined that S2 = 1.3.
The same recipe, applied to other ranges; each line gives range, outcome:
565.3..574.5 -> 1.26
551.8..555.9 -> 1.26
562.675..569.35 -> 1.25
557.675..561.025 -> 1.24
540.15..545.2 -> 1.25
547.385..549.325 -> 1.23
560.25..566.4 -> 1.26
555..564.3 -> 1.25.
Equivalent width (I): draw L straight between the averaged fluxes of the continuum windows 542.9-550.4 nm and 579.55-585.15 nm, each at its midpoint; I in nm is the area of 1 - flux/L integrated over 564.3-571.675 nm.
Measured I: 0.27 nm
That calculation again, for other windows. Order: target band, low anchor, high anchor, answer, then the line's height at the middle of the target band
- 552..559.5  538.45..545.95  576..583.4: 0.063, 1.27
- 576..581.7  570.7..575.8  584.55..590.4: -0.187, 1.25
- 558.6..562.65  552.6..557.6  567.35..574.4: 0.118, 1.26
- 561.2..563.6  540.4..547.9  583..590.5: -0.017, 1.24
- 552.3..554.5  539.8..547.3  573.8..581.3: 0.012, 1.25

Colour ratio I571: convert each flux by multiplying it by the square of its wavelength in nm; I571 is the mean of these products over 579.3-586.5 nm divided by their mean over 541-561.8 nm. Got 1.2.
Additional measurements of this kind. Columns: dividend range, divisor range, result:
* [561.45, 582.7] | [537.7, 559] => 1.12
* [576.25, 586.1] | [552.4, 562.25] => 1.14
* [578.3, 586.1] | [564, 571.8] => 1.10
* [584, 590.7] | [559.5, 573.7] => 1.04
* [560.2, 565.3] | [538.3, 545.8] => 1.09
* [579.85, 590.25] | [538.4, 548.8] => 1.18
